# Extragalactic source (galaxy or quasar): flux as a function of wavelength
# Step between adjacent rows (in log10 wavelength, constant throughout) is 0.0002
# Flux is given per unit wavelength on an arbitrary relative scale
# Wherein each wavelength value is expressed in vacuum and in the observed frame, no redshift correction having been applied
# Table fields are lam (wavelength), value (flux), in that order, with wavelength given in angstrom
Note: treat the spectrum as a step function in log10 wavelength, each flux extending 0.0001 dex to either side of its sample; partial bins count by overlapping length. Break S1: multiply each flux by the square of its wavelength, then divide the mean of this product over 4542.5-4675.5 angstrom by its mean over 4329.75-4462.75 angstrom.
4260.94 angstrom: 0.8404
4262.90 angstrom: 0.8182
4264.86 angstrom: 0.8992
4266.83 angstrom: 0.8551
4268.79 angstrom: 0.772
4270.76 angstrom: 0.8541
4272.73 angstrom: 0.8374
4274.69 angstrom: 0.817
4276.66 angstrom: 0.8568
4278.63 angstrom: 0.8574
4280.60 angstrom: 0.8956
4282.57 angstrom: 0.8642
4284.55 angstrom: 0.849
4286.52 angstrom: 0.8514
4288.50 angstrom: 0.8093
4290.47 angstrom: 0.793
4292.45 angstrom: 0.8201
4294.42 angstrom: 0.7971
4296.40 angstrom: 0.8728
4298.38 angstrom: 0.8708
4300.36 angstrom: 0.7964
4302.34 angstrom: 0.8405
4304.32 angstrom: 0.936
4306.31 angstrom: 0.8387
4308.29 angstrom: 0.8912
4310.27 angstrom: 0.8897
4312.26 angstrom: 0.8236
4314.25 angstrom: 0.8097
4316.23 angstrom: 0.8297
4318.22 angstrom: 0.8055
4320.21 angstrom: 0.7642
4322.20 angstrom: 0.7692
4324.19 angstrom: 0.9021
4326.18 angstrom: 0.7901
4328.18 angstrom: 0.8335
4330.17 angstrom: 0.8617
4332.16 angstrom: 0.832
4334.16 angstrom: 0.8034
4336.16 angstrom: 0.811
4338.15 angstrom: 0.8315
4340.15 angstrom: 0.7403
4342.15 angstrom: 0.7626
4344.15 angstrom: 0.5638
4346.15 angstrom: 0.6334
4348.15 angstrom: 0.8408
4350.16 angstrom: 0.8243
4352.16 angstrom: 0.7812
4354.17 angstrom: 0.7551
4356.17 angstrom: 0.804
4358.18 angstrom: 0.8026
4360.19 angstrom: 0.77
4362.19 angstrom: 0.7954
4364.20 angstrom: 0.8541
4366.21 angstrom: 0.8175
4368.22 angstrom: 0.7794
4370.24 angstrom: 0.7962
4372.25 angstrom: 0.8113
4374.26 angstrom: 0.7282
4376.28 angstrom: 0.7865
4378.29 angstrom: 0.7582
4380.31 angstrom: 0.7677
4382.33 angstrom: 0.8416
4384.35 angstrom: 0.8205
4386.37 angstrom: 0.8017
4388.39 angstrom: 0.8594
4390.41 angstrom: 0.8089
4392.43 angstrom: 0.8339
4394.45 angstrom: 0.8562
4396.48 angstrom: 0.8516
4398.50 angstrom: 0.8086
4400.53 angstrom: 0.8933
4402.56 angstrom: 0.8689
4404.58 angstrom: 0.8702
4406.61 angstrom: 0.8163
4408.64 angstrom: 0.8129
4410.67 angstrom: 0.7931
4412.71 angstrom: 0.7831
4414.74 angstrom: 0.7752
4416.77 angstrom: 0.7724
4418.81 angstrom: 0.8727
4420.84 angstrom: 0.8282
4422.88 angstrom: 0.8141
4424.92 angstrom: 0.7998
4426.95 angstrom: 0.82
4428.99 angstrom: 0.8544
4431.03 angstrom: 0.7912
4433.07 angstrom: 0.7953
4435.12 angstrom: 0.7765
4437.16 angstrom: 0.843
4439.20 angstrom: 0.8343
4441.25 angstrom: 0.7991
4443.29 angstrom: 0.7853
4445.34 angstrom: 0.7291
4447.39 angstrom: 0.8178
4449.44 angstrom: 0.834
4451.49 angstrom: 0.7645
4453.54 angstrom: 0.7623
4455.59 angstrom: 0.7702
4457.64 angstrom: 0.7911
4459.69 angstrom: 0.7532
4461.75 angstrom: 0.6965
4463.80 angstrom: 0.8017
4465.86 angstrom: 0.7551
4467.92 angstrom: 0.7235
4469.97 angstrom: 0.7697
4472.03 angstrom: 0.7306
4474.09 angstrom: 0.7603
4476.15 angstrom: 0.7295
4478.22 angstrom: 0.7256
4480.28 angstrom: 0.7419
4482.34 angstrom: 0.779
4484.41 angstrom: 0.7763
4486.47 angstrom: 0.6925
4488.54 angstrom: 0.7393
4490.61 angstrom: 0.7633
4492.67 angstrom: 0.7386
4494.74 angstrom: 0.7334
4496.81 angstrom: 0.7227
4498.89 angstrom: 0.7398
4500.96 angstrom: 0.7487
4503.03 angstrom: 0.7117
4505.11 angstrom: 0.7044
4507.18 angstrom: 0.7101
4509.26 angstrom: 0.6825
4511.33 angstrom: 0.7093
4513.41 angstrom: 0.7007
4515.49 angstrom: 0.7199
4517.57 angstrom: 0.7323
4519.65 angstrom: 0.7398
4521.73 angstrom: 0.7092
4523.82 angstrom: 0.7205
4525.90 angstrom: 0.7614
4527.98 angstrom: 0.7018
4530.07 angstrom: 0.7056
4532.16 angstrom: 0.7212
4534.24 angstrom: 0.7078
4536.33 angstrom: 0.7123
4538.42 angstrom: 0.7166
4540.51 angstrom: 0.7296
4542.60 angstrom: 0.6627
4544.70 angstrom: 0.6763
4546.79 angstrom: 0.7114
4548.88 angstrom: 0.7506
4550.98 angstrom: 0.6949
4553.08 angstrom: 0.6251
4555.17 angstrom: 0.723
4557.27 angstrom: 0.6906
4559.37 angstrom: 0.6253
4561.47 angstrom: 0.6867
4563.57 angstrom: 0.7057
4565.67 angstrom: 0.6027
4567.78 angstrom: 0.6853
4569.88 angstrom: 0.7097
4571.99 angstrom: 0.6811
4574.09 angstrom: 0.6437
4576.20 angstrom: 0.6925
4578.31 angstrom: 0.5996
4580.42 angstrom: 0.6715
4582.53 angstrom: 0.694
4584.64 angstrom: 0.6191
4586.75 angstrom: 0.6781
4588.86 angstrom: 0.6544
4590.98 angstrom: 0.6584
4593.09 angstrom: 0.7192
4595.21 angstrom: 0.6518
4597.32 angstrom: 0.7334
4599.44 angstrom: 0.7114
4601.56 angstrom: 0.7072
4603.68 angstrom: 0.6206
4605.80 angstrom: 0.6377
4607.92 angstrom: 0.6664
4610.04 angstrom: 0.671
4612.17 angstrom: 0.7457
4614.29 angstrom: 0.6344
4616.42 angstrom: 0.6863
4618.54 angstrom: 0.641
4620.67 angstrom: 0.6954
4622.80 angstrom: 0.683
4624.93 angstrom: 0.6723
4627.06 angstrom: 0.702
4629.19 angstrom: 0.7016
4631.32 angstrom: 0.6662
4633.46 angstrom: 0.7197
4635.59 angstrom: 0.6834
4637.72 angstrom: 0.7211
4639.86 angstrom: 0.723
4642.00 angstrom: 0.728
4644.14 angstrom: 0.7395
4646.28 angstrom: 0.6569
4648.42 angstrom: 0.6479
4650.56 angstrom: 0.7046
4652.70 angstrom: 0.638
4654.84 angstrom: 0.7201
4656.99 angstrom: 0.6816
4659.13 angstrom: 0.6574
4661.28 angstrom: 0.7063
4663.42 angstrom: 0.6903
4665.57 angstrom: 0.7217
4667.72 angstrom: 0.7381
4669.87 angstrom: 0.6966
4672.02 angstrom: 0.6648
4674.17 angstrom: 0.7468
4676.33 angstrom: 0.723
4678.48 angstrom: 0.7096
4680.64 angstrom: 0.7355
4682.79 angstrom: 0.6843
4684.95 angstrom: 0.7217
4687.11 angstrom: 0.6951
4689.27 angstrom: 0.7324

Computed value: 0.94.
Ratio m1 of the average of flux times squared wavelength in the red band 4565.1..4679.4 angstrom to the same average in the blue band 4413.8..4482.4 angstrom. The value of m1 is 0.9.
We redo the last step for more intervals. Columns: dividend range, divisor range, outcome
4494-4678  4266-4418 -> 0.95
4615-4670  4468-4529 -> 1.01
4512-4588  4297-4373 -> 0.94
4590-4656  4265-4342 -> 0.95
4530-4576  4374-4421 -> 0.90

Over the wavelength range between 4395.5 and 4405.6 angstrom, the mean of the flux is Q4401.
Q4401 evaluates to 0.859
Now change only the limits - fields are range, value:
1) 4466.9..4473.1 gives 0.742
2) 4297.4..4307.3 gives 0.856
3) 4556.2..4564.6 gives 0.677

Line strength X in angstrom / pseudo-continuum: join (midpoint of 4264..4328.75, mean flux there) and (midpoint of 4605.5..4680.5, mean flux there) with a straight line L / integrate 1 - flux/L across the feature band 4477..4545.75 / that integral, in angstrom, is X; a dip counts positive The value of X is 2.4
